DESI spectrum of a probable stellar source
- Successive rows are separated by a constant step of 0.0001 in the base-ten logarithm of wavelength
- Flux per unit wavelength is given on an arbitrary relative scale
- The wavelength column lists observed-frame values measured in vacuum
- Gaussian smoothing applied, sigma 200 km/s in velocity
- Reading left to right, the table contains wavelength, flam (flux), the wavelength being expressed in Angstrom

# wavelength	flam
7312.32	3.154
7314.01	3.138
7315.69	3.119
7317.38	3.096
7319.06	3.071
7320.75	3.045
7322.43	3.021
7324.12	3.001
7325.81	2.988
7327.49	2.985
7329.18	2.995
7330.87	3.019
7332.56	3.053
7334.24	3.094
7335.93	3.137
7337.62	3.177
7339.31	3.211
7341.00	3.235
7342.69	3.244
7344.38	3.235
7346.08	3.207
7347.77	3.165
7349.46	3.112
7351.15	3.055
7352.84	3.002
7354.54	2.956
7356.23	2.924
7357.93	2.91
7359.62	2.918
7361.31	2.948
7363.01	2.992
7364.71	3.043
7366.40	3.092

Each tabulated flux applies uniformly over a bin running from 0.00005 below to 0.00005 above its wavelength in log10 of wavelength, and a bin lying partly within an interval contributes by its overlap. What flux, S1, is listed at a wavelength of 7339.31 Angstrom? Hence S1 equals 3.211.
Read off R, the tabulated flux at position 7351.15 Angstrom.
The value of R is 3.055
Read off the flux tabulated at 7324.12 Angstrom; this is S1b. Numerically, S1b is 3.001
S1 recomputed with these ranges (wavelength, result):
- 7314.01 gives 3.138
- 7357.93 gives 2.91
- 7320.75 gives 3.045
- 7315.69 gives 3.119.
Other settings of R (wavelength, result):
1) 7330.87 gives 3.019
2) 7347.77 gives 3.165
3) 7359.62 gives 2.918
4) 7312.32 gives 3.154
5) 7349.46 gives 3.112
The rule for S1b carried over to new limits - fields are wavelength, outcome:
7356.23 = 2.924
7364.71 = 3.043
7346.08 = 3.207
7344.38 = 3.235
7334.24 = 3.094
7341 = 3.235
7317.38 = 3.096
